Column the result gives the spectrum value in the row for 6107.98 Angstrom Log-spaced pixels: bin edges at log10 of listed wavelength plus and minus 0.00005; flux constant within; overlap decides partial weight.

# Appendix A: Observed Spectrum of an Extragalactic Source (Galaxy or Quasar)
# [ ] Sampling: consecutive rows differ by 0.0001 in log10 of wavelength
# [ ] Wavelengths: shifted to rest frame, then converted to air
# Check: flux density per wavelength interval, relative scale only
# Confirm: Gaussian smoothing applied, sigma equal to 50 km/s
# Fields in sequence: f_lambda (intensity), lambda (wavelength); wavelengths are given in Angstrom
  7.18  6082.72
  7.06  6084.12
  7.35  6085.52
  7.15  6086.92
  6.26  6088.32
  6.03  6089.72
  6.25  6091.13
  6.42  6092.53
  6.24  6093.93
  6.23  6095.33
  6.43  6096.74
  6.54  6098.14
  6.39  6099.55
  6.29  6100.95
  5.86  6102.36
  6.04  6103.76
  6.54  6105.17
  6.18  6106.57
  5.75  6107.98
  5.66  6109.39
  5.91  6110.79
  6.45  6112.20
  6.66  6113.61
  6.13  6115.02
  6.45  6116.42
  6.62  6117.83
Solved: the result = 5.75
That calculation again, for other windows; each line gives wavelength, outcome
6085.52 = 7.35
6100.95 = 6.29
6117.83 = 6.62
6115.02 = 6.13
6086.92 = 7.15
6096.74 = 6.43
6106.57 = 6.18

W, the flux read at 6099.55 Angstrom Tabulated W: 6.39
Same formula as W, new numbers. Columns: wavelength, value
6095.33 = 6.23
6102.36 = 5.86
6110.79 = 5.91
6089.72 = 6.03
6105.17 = 6.54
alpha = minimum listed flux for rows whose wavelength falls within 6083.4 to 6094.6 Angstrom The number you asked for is 6.03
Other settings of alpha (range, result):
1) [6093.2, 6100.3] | 6.23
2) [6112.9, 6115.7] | 6.13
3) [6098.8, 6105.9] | 5.86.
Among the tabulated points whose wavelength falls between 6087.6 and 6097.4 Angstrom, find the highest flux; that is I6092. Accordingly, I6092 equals 6.43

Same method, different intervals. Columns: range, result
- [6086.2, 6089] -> 7.15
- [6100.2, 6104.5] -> 6.29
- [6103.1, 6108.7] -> 6.54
